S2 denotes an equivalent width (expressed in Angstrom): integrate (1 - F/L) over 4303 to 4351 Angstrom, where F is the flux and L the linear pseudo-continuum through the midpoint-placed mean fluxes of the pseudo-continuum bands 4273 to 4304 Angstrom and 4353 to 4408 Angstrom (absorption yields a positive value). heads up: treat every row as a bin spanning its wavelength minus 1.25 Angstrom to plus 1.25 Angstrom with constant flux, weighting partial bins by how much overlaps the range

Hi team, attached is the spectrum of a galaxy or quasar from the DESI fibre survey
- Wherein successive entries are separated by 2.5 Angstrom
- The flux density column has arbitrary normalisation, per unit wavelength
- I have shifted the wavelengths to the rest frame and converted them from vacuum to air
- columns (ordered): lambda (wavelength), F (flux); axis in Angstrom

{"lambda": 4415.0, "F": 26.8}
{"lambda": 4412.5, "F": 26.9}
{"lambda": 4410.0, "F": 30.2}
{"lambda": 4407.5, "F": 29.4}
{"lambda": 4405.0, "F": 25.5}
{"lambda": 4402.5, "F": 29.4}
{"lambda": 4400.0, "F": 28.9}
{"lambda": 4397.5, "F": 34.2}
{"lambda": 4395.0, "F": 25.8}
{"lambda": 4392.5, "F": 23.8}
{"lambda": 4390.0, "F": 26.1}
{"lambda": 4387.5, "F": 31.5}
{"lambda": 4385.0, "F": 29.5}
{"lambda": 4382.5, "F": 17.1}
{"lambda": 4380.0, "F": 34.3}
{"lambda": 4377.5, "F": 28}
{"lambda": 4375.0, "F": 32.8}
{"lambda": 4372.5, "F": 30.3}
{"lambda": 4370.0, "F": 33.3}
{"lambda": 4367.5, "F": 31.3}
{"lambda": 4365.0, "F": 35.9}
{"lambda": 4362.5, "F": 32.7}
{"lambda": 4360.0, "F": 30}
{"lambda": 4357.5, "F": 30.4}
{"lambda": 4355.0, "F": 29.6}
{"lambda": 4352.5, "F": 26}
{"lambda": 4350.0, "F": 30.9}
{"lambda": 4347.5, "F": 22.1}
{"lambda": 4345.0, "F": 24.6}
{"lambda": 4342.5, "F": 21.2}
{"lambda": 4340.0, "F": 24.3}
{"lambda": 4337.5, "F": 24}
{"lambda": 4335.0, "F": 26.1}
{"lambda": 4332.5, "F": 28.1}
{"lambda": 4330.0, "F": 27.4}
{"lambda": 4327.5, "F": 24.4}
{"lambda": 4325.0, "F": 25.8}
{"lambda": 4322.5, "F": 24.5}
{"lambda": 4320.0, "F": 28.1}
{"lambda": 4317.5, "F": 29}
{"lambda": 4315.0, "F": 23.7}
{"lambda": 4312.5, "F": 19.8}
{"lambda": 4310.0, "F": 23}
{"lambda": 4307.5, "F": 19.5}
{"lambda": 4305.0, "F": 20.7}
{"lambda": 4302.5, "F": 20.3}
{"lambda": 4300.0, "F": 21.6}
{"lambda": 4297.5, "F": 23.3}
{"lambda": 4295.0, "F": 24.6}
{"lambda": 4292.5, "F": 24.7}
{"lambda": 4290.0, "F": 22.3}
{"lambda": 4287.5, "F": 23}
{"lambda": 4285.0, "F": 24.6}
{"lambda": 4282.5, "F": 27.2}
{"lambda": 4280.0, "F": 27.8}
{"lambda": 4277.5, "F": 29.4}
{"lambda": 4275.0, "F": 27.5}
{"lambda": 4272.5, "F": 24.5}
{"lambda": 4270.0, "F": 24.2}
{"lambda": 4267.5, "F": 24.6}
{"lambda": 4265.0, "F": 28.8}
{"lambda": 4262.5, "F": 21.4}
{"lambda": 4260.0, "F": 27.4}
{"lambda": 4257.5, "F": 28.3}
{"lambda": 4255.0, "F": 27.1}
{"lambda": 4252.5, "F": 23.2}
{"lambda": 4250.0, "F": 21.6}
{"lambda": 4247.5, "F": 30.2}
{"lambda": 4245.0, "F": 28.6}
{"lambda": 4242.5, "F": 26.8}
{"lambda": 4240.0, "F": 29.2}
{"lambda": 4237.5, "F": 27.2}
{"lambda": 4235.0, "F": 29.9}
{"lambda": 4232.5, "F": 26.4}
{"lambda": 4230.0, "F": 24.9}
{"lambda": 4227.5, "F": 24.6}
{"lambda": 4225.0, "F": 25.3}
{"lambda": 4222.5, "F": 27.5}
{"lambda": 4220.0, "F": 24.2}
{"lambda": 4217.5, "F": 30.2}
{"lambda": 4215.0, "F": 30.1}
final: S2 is 3.96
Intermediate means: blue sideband 24.7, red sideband 29.5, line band 24.5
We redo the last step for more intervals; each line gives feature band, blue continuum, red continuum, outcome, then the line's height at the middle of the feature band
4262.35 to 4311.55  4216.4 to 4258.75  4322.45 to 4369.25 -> 5.3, 27.1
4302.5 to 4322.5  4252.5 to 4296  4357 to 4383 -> 3.3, 27.8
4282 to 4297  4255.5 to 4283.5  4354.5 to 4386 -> 1.7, 27.3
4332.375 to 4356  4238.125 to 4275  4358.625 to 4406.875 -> 2.5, 28.5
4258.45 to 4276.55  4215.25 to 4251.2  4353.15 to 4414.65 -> 1.3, 27.5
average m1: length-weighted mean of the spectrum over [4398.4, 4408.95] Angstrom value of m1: 28.5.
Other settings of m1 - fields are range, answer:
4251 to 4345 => 24.7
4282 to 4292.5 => 24.1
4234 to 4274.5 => 26.4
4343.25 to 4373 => 29.6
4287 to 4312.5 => 22.2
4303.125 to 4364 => 25.6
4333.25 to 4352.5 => 24.9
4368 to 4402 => 29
